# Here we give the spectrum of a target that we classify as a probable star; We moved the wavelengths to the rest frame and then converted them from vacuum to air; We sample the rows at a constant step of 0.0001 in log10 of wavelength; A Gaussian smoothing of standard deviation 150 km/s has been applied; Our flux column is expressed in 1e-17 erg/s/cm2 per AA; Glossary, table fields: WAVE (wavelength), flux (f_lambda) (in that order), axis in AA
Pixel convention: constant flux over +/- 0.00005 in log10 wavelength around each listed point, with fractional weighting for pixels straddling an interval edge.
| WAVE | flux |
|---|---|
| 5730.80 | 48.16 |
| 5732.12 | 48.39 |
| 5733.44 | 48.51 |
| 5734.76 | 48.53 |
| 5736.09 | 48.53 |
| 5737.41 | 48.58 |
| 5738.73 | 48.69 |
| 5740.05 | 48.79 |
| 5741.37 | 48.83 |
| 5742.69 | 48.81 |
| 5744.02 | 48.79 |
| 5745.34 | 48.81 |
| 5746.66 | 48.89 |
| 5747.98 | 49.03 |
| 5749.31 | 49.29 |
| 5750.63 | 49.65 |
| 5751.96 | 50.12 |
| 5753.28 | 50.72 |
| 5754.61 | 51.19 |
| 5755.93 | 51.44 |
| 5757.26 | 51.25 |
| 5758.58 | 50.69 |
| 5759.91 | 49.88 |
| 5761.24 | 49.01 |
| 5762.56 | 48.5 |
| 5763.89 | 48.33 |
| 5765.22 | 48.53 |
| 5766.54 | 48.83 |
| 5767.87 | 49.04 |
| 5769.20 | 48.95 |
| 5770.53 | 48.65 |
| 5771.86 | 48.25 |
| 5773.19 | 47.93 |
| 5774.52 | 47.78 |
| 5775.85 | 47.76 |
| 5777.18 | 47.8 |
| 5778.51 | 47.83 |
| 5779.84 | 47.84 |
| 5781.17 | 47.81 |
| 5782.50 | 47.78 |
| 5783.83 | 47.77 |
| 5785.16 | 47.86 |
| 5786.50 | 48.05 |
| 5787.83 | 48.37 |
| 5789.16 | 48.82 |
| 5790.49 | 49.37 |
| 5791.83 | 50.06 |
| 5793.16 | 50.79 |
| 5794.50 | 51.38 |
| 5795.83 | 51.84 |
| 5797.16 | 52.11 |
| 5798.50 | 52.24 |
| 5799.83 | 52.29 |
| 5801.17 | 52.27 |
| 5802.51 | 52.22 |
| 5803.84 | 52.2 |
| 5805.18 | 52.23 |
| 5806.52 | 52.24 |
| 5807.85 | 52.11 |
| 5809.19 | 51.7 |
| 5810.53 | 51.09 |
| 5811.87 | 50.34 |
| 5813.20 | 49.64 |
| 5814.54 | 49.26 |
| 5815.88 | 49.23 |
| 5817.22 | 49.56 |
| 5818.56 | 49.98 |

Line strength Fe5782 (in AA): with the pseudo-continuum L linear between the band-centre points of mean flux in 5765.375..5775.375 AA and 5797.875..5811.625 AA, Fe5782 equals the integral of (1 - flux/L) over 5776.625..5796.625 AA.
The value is 0.5 AA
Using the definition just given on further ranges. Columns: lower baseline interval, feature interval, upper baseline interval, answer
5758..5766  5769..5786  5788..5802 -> 0.7 AA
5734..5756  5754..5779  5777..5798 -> 0.1 AA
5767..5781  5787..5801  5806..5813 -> -0.2 AA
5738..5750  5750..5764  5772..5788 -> -0.5 AA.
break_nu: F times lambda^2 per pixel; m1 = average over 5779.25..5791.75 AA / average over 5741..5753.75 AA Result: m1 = 1.0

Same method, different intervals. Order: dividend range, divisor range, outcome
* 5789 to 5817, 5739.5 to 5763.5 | 1.05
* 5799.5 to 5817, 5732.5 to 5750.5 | 1.07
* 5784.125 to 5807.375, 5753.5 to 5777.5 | 1.05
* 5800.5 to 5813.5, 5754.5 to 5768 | 1.06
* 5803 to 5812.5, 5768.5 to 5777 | 1.09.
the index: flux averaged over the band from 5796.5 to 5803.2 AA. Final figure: 52.2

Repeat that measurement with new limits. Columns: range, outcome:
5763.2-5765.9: 48.5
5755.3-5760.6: 50.7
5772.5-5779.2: 47.8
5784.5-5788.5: 48.1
